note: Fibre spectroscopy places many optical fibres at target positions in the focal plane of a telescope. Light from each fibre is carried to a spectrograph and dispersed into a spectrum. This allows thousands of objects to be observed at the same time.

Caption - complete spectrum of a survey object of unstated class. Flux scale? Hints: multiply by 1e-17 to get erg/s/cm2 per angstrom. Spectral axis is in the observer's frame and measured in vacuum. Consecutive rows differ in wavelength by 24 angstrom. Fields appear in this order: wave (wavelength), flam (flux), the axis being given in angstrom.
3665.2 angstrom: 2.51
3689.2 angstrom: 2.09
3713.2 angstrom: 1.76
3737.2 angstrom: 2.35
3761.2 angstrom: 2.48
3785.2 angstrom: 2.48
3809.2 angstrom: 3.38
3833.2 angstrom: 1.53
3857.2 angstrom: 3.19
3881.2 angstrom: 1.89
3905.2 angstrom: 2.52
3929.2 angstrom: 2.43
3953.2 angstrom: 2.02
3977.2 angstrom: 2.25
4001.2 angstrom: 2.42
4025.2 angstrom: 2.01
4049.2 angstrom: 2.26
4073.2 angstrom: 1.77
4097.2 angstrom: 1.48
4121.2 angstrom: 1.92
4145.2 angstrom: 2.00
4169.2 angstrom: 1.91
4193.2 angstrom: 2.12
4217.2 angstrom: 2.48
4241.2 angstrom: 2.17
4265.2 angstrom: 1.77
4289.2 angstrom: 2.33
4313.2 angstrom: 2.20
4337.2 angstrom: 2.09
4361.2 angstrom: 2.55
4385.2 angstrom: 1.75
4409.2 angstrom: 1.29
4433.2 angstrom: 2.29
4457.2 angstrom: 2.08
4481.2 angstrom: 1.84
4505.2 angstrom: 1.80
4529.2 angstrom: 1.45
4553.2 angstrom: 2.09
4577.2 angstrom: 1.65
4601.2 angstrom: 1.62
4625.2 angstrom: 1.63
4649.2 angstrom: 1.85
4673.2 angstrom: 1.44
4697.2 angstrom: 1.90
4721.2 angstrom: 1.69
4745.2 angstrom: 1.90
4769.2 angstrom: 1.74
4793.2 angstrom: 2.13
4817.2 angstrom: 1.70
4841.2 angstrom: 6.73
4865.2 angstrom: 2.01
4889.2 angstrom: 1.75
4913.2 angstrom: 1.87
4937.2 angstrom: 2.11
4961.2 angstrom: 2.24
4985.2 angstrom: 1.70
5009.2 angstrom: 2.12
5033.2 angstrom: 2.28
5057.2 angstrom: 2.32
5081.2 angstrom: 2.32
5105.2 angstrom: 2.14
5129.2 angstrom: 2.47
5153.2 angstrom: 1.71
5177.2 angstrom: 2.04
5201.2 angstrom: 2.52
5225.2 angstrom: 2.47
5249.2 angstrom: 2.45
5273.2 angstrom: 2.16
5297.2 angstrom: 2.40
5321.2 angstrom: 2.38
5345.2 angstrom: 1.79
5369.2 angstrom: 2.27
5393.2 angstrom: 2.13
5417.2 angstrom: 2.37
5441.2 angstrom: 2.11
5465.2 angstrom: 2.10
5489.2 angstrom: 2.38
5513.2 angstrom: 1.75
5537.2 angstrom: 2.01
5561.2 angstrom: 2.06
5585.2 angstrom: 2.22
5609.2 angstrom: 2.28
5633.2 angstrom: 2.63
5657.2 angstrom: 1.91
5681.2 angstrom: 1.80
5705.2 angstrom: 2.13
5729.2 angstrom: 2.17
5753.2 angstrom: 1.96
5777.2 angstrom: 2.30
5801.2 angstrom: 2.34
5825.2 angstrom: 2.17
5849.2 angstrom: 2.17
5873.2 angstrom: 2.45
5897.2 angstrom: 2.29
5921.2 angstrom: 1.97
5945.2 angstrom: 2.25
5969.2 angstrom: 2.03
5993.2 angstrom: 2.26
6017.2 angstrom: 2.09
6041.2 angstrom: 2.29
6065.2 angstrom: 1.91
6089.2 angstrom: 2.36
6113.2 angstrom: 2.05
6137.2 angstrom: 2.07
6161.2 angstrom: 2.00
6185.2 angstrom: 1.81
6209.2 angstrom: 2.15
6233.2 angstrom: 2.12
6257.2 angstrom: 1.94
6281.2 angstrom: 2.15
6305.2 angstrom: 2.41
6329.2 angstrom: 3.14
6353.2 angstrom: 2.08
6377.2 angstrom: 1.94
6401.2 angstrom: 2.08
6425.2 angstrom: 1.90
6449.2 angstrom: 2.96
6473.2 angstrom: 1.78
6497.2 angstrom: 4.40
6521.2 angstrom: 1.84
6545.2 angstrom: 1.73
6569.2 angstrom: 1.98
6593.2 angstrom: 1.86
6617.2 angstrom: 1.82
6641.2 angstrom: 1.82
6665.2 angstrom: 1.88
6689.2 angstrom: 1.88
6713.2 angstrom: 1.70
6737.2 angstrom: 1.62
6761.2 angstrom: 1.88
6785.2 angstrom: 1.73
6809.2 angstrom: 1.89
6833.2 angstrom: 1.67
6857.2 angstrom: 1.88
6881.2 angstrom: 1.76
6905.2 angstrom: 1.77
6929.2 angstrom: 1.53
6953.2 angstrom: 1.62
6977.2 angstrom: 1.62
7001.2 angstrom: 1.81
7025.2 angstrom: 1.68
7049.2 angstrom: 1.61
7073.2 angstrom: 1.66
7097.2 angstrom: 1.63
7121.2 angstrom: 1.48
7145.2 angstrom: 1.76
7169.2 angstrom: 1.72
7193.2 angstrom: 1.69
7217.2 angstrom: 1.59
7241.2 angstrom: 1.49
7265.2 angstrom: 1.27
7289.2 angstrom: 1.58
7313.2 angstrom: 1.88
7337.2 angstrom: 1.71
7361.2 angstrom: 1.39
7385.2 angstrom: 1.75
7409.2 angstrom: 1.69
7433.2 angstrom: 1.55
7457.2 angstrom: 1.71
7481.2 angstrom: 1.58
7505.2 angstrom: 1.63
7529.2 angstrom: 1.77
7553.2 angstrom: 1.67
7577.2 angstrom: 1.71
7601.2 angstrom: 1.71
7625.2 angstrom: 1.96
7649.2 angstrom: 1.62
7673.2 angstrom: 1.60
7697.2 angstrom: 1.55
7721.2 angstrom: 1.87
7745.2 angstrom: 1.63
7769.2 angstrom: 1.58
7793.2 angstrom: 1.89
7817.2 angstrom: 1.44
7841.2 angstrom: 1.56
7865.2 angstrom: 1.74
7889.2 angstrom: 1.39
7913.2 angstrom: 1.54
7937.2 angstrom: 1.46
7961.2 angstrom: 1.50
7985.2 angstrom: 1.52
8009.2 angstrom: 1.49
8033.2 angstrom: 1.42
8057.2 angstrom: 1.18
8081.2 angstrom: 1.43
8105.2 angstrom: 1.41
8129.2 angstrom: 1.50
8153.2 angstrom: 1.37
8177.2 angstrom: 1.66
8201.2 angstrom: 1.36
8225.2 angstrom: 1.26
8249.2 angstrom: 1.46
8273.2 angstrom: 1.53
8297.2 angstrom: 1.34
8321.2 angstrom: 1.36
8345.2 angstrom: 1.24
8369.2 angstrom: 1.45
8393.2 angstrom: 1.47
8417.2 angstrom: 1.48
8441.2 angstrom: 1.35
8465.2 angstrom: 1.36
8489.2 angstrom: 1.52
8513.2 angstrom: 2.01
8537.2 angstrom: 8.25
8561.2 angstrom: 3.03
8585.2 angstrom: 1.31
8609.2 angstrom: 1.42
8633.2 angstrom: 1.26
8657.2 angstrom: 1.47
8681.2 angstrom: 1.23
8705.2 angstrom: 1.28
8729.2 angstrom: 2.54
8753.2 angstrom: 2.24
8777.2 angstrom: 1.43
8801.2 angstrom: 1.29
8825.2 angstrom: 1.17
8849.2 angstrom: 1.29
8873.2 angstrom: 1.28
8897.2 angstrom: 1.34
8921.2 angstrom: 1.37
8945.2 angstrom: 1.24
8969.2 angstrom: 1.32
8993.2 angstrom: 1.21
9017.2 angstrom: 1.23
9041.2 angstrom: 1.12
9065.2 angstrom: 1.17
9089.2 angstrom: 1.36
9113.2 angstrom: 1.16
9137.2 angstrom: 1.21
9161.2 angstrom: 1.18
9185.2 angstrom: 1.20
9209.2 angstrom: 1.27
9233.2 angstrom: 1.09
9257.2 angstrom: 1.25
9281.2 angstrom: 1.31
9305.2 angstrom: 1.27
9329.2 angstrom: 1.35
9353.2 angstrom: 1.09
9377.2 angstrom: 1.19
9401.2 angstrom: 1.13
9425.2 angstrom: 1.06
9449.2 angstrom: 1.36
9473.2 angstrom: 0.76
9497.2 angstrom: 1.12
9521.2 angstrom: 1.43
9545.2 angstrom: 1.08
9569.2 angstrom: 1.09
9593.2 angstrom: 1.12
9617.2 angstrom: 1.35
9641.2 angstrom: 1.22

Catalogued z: 0.299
